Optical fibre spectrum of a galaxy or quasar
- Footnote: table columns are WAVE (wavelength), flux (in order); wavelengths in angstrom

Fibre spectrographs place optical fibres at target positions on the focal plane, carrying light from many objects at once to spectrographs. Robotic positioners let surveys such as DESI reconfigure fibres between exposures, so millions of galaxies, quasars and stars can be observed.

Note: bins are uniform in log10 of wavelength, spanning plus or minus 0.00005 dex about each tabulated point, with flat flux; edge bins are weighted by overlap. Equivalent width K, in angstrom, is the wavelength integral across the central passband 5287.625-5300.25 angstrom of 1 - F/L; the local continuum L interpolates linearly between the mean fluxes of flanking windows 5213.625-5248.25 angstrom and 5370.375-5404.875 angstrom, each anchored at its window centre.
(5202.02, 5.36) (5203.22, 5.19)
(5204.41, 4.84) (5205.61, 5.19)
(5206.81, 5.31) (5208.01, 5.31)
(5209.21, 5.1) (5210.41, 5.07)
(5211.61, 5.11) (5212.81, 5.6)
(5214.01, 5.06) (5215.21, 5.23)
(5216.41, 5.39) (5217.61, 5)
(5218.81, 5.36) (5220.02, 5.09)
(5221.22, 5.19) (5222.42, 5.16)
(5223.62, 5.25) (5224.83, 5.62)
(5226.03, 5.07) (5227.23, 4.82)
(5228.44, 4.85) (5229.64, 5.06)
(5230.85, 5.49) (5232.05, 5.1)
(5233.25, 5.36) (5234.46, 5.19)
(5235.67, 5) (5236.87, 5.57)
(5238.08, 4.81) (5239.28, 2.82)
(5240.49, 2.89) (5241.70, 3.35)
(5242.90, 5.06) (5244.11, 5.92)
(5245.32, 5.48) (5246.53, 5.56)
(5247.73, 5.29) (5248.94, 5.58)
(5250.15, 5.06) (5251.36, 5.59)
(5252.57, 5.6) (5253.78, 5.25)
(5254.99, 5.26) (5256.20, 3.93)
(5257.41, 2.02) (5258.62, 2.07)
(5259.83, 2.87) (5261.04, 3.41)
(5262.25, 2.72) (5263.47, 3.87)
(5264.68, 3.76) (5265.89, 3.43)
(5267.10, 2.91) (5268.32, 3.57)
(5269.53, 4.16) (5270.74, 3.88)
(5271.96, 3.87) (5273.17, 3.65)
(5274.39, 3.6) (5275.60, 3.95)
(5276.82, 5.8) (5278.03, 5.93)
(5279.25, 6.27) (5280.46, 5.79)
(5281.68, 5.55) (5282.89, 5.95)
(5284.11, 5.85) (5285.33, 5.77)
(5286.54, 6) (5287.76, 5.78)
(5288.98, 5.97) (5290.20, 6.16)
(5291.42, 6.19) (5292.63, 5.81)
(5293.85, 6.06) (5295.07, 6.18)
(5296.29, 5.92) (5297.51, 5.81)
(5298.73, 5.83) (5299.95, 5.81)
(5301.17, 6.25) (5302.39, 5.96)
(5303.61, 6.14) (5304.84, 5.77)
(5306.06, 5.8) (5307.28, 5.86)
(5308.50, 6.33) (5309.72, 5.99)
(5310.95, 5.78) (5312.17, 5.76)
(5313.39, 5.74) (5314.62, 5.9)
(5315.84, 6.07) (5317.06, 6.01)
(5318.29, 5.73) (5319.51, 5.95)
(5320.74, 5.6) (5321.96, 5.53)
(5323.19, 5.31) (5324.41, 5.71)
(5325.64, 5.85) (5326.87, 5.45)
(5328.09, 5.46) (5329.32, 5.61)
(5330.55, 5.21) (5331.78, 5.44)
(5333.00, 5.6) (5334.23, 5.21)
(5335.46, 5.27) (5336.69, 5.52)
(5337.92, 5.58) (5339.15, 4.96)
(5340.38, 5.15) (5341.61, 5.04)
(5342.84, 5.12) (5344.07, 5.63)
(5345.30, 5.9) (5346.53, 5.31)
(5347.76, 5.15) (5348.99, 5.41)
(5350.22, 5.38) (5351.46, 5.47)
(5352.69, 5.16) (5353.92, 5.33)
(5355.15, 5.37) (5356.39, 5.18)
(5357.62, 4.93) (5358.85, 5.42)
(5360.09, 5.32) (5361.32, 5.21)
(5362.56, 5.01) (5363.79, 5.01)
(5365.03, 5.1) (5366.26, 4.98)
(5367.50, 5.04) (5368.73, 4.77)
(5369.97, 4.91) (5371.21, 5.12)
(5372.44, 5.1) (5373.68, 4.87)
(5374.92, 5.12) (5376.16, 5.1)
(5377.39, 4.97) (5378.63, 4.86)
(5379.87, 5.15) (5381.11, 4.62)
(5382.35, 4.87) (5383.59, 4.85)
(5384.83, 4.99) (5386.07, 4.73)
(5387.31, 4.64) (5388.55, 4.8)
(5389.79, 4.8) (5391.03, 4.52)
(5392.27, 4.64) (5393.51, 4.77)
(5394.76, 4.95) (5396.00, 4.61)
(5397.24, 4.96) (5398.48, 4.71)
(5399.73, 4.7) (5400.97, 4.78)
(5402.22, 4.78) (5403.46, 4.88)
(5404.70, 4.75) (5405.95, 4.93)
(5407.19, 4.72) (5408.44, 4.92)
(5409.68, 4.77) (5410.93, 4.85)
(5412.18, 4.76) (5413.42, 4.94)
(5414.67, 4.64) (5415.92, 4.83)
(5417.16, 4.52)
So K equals -2.6 angstrom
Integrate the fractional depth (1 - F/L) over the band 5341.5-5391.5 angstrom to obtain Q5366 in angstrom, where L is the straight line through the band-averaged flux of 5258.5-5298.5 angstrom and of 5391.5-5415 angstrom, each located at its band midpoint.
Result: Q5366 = -2.8 angstrom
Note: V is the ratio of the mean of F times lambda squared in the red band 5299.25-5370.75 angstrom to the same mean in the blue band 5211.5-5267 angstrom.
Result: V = 1.22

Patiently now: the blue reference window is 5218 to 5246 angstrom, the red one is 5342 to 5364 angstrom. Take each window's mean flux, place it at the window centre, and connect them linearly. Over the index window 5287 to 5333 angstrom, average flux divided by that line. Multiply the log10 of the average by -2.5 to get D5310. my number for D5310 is -0.13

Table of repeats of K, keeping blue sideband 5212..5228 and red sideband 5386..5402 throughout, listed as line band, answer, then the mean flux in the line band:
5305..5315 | -1.9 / 5.89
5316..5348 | -3.8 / 5.49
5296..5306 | -1.9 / 5.93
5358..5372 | -0.8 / 5.08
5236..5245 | 1.3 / 4.4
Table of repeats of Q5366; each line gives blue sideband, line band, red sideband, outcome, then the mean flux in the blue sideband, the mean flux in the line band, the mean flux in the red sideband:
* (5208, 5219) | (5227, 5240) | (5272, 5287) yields 0.8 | 5.22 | 4.9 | 5.28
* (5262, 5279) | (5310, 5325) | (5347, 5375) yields -3.8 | 4.01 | 5.76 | 5.15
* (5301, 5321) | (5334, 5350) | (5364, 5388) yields 0.3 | 5.92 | 5.33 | 4.94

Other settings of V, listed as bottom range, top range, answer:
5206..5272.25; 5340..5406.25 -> 1.14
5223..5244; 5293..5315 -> 1.27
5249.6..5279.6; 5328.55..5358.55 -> 1.35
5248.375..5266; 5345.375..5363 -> 1.36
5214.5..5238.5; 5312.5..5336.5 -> 1.12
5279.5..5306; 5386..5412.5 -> 0.84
